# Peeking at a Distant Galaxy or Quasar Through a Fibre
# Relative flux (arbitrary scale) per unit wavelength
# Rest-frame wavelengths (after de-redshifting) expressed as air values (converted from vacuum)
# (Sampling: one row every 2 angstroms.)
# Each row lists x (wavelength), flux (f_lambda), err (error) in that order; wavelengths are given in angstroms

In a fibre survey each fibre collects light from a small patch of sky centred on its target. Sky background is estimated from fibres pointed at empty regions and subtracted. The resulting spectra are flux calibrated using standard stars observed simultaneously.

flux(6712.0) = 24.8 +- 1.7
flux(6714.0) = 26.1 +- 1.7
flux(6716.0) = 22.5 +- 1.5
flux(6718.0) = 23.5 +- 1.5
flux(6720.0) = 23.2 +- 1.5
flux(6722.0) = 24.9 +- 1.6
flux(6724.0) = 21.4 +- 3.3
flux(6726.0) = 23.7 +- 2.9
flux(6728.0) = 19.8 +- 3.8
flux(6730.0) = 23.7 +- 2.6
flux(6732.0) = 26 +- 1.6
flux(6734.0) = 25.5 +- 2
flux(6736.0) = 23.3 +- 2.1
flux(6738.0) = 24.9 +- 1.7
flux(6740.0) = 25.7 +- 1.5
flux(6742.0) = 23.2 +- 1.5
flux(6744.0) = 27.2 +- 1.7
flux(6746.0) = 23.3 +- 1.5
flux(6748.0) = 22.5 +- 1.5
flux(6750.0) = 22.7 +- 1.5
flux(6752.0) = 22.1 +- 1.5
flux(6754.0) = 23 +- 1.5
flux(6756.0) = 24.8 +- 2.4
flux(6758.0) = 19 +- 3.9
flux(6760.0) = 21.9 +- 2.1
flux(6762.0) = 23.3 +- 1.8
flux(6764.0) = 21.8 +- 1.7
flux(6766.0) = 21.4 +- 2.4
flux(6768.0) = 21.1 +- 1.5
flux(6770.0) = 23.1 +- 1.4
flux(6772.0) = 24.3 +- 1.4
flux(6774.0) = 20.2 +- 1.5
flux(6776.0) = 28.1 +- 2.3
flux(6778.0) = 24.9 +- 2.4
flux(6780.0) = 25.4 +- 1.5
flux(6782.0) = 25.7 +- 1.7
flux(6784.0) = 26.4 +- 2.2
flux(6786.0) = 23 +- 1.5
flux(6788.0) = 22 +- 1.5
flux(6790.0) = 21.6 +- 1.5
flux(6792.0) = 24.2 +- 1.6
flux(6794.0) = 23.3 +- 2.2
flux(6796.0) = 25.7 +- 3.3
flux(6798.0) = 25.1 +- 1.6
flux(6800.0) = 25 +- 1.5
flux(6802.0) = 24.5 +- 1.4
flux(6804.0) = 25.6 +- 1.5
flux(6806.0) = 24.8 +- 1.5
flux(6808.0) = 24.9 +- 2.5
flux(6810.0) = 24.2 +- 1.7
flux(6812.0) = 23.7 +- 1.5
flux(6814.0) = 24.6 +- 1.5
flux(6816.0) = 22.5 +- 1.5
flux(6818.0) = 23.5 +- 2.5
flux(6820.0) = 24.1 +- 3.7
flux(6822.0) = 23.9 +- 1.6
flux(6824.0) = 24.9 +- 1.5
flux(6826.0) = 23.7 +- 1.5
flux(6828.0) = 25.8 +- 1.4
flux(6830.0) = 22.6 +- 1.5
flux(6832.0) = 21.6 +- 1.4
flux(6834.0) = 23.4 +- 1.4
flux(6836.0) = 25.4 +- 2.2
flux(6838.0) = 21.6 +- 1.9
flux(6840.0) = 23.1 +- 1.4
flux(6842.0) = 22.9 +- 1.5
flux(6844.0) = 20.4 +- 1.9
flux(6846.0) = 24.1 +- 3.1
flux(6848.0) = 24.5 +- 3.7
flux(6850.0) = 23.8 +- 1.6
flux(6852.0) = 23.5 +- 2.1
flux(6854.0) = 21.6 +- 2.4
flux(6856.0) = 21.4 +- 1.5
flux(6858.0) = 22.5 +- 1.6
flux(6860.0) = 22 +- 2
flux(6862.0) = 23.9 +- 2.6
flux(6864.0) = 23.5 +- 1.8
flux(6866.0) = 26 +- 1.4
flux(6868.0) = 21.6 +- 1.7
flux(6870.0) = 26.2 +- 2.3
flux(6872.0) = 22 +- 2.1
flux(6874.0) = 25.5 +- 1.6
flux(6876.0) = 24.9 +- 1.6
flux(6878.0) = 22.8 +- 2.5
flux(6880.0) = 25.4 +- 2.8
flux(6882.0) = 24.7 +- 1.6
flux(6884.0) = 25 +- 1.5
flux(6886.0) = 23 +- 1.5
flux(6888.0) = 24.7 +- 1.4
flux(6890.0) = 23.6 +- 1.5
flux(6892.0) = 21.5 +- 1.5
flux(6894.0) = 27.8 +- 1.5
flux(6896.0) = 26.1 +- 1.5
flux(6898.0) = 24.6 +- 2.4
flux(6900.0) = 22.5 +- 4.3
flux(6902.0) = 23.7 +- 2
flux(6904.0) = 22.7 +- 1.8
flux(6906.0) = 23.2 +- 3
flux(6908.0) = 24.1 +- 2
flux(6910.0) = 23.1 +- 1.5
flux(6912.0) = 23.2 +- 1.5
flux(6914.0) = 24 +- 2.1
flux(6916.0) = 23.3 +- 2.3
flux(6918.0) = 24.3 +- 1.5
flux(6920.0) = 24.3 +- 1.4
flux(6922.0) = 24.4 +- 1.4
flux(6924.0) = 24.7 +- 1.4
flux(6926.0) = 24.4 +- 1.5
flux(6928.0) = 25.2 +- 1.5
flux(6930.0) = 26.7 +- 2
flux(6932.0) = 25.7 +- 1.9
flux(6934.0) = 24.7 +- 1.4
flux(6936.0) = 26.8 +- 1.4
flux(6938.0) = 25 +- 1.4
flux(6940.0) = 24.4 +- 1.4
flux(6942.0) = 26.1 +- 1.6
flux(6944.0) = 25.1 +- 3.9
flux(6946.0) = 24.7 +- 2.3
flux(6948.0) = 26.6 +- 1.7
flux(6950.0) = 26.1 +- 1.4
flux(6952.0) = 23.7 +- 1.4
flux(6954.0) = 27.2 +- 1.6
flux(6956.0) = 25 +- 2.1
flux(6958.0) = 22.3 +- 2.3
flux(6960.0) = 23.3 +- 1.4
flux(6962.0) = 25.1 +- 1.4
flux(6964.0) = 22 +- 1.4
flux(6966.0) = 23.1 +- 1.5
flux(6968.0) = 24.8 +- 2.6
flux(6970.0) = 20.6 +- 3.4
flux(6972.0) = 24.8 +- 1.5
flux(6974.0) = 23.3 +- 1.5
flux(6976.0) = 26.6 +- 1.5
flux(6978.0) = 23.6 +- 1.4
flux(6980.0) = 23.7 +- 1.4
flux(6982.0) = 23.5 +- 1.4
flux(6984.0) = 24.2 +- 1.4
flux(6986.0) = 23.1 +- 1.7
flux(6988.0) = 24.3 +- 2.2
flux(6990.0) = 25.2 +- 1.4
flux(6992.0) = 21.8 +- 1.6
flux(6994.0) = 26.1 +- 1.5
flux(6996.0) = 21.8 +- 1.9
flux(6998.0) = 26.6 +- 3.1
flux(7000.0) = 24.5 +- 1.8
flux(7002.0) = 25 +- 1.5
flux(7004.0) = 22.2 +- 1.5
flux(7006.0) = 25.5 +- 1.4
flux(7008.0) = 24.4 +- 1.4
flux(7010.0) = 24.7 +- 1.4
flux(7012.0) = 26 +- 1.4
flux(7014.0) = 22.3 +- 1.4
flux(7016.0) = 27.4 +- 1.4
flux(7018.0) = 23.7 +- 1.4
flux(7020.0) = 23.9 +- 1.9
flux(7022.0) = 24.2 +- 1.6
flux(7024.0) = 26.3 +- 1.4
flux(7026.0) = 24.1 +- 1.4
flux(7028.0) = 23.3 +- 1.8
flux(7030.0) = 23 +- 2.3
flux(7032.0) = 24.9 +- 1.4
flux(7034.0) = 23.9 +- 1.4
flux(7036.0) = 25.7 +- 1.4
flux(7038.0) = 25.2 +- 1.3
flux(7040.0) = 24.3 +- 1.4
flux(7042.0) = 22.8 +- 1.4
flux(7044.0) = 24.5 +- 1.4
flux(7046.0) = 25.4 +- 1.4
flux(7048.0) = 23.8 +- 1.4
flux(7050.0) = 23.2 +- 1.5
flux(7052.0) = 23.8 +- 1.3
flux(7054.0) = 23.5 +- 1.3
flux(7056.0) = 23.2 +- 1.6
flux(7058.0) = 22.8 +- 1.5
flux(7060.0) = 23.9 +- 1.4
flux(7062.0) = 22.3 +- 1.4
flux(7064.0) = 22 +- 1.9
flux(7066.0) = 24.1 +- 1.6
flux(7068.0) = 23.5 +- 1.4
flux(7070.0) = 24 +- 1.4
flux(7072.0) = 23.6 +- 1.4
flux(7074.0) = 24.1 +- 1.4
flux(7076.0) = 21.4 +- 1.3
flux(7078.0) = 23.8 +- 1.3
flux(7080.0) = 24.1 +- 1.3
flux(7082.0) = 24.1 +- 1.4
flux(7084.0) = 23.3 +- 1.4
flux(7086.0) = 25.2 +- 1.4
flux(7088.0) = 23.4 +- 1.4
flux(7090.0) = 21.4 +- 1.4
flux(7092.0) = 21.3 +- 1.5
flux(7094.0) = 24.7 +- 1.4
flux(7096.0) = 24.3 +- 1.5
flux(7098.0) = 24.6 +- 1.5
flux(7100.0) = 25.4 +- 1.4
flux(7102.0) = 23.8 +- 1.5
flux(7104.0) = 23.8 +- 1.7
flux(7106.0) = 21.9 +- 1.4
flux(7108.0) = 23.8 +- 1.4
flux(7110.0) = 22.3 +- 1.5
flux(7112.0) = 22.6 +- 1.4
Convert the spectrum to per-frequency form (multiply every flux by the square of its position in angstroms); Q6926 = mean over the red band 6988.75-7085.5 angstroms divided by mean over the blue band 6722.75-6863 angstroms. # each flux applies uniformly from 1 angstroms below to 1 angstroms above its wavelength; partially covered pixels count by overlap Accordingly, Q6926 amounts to 1.1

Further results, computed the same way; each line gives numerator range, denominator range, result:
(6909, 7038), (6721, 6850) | 1.09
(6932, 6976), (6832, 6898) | 1.06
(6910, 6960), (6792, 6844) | 1.07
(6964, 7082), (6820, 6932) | 1.05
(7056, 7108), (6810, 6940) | 1.04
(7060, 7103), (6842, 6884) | 1.07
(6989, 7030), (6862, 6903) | 1.04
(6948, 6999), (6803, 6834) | 1.05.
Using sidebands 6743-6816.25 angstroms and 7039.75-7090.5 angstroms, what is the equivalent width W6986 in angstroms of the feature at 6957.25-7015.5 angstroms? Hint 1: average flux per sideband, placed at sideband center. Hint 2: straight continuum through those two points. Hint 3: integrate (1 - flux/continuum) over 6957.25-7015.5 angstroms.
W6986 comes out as -0.99 angstroms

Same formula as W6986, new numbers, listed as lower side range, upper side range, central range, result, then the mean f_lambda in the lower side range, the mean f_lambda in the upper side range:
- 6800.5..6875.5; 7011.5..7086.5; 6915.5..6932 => -0.70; 23.6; 23.9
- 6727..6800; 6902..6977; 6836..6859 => 1.16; 23.6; 24.4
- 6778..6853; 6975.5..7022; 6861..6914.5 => 0.08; 23.9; 24.3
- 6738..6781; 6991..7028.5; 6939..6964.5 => -0.66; 23.3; 24.4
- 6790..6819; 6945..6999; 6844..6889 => 1.08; 24.3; 24.2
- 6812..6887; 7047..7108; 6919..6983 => -2.94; 23.6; 23.5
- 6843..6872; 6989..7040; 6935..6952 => -1.14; 23.2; 24.5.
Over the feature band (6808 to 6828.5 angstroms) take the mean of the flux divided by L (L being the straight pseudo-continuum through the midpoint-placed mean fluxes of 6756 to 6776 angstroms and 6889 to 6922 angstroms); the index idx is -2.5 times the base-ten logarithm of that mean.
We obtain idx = -0.056 mag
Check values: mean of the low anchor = 22.3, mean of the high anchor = 23.9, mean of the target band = 24.1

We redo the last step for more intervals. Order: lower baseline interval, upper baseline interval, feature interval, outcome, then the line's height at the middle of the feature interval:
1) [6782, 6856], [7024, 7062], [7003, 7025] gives -0.03 mag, 24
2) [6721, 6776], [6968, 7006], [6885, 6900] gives -0.03 mag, 23.7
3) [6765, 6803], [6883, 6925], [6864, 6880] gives -0.01 mag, 24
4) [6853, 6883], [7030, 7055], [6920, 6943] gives -0.06 mag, 23.8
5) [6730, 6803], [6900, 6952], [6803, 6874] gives 0.03 mag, 24.1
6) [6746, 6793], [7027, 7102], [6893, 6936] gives -0.05 mag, 23.4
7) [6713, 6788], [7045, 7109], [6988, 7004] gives -0.03 mag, 23.6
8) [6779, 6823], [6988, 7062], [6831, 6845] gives 0.08 mag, 24.3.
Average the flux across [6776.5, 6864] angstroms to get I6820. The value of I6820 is 23.8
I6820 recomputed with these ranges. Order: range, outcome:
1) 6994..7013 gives 24.6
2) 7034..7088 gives 23.8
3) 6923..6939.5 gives 25.4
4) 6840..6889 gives 23.6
